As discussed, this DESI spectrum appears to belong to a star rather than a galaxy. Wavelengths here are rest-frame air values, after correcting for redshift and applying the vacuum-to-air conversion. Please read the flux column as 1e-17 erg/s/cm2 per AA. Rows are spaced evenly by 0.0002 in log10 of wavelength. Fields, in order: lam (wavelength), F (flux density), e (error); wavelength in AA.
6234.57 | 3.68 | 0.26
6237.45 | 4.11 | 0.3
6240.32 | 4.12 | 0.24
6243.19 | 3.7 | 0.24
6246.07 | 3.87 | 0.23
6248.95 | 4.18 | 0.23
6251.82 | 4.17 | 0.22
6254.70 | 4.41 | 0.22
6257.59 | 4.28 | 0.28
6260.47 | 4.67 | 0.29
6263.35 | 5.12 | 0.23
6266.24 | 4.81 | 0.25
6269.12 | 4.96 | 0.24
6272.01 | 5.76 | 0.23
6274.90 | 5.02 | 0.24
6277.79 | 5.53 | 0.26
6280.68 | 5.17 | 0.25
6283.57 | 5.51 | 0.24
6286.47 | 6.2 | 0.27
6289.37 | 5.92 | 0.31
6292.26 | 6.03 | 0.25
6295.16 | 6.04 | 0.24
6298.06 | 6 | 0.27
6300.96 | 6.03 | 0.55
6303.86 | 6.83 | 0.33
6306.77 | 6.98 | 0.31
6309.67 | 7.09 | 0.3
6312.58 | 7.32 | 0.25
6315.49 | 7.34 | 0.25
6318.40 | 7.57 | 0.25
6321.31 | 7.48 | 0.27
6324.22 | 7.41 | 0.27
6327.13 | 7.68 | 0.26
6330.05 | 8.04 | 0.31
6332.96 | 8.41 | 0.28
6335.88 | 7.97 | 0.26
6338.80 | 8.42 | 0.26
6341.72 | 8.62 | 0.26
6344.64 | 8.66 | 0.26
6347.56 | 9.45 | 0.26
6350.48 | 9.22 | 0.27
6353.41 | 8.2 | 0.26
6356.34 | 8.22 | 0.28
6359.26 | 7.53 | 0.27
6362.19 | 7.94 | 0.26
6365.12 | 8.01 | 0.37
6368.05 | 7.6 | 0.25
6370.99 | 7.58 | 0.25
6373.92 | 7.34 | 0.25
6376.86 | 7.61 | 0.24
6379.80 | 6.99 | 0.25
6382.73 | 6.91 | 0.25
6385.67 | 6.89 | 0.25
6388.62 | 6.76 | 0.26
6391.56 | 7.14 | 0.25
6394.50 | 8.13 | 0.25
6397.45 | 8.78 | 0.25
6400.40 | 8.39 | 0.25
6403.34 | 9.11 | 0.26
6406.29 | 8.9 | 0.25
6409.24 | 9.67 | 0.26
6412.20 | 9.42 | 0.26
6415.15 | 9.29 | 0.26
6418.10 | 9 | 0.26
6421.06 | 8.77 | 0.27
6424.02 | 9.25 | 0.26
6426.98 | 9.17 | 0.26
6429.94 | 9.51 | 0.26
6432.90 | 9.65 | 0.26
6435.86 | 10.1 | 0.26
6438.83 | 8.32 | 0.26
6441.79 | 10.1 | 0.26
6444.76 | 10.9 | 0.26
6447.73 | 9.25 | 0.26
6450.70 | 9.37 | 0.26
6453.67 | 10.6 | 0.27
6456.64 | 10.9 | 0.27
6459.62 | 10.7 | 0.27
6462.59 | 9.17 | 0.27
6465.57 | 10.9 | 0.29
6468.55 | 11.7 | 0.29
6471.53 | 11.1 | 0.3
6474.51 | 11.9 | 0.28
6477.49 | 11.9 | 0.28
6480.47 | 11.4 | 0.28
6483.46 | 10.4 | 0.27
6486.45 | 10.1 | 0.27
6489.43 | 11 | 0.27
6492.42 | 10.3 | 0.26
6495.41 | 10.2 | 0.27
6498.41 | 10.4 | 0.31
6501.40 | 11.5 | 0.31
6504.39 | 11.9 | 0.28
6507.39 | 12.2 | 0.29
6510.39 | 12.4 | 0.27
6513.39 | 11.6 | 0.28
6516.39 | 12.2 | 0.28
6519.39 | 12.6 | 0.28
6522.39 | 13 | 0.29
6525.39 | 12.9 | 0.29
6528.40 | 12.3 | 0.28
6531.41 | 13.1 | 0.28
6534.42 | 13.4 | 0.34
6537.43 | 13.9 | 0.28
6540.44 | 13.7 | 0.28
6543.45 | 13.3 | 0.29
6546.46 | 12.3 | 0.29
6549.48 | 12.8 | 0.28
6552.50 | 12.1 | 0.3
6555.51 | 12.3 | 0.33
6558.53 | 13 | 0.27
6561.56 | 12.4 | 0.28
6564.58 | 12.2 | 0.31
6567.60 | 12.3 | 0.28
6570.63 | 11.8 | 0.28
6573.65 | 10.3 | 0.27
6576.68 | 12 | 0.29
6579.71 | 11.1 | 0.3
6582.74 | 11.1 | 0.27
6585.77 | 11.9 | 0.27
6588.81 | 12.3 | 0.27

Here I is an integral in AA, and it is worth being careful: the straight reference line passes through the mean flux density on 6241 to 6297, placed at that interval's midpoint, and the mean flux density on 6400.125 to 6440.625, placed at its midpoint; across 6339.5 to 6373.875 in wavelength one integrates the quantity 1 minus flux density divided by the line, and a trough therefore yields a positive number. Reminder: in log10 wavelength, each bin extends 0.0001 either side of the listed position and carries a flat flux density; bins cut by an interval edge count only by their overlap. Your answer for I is -3.8 AA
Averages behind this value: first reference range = 5.01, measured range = 8.24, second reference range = 9.21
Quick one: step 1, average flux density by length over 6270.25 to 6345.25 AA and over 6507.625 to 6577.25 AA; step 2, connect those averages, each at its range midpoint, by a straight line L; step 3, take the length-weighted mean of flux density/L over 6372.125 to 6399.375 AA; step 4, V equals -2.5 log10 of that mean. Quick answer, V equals 0.179 mag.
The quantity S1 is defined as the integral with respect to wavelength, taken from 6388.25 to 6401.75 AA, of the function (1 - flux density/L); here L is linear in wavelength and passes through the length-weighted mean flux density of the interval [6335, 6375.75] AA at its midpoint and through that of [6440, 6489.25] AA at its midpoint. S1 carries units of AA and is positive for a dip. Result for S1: 1.7 AA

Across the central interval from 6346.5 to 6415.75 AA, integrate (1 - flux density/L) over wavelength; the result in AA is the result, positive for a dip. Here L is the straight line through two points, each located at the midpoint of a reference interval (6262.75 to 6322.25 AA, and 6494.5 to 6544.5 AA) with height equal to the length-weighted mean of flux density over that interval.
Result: 3.7 AA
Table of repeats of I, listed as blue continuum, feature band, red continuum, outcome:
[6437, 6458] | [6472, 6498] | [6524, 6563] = 0.4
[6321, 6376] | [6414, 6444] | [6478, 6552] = 2.0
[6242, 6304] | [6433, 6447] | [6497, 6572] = 0.0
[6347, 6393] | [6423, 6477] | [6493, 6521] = -1.0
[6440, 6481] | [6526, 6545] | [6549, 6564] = -1.9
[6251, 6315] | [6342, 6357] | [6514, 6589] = -2.9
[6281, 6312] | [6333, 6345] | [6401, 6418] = -1.7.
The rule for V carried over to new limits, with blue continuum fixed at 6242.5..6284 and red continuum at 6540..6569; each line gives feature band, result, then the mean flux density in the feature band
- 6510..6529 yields -0.07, 12.4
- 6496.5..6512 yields -0.04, 11.6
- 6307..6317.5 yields -0.19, 7.23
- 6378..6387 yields 0.15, 6.96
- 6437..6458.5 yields -0.02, 9.93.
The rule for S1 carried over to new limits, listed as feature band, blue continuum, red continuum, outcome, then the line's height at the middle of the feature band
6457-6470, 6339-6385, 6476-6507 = -0.41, 10.3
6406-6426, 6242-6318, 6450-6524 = 0.11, 9.26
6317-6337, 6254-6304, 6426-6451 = -3.26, 6.7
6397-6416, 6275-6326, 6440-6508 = -0.01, 9.08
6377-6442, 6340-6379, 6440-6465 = 4.43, 9.21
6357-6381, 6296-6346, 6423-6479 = 2.55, 8.52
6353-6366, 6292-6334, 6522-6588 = 0.25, 8.12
